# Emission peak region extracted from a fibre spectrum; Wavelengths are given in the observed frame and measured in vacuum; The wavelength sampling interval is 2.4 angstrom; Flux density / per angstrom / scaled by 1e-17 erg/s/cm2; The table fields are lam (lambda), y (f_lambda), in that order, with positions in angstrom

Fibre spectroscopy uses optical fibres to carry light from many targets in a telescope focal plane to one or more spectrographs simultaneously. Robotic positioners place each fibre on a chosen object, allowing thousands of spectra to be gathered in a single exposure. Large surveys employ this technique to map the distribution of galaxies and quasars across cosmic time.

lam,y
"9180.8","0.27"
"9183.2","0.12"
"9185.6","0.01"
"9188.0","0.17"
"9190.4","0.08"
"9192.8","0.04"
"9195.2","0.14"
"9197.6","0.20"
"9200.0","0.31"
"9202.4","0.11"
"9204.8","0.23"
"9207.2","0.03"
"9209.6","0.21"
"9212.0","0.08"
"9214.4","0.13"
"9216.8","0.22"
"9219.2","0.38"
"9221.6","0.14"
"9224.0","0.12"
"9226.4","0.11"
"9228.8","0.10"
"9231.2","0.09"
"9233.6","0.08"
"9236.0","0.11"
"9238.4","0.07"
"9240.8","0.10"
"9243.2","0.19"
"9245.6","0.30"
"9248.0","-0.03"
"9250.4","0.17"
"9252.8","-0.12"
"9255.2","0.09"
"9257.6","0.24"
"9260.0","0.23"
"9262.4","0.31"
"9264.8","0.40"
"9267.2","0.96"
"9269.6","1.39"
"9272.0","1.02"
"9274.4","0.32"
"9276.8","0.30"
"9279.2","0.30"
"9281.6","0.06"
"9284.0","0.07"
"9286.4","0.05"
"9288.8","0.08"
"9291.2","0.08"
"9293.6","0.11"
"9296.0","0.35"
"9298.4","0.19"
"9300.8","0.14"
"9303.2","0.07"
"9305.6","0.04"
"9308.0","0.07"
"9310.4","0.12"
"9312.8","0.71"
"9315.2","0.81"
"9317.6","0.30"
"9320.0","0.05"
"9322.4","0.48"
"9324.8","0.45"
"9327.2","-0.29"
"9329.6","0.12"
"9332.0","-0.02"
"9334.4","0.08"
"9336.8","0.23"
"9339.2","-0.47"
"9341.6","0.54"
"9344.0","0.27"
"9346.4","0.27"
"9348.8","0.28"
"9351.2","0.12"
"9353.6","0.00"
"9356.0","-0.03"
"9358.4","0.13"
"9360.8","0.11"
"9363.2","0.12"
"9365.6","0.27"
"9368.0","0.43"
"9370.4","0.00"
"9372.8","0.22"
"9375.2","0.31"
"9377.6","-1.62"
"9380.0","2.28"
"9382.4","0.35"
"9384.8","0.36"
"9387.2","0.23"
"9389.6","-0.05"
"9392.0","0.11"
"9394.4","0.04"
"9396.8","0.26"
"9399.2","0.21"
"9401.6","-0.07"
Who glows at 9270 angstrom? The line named H-gamma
